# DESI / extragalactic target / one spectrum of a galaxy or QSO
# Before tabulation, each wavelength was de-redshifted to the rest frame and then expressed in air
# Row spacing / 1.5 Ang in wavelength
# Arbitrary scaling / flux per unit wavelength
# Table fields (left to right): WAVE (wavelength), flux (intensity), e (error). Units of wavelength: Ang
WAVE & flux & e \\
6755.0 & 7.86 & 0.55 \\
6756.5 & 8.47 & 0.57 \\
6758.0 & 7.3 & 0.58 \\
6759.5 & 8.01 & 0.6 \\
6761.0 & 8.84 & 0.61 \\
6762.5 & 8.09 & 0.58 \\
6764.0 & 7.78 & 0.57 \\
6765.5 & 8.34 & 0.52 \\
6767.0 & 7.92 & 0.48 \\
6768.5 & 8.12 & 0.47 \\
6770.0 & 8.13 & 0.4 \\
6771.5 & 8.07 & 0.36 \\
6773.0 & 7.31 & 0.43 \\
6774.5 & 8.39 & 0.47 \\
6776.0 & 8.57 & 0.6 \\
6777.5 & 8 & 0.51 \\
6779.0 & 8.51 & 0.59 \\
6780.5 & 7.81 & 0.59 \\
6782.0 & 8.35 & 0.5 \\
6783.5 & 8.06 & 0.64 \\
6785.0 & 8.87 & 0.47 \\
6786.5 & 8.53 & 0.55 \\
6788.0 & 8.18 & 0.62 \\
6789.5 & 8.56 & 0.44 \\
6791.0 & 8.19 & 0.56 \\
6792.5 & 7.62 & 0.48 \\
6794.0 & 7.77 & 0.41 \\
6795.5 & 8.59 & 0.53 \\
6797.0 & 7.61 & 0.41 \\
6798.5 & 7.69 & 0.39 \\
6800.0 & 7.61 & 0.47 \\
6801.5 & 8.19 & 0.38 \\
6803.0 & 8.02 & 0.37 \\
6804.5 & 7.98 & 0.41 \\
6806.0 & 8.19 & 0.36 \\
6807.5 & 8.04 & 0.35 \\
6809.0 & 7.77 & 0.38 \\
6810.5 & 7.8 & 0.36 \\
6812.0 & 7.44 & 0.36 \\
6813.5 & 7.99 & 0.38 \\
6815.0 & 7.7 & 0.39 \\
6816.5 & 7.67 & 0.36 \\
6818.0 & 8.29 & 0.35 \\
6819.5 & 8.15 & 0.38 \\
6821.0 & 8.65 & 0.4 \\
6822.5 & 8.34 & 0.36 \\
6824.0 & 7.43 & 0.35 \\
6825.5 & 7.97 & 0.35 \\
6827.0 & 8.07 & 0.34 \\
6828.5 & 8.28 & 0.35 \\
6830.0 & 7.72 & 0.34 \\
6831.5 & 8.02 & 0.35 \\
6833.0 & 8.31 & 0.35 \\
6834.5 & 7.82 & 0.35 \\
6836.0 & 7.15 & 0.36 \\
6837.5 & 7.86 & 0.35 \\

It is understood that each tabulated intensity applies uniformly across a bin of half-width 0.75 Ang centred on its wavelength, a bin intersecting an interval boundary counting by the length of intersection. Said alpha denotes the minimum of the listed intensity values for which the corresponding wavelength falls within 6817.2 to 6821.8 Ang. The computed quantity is 8.15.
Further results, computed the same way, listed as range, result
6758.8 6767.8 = 7.78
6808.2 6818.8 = 7.44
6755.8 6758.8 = 7.3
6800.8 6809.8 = 7.77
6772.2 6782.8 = 7.31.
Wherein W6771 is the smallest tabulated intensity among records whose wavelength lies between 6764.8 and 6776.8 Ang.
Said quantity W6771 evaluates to 7.31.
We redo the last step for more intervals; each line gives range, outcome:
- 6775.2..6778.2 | 8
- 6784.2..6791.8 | 8.18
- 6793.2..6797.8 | 7.61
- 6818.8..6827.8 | 7.43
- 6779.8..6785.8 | 7.81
